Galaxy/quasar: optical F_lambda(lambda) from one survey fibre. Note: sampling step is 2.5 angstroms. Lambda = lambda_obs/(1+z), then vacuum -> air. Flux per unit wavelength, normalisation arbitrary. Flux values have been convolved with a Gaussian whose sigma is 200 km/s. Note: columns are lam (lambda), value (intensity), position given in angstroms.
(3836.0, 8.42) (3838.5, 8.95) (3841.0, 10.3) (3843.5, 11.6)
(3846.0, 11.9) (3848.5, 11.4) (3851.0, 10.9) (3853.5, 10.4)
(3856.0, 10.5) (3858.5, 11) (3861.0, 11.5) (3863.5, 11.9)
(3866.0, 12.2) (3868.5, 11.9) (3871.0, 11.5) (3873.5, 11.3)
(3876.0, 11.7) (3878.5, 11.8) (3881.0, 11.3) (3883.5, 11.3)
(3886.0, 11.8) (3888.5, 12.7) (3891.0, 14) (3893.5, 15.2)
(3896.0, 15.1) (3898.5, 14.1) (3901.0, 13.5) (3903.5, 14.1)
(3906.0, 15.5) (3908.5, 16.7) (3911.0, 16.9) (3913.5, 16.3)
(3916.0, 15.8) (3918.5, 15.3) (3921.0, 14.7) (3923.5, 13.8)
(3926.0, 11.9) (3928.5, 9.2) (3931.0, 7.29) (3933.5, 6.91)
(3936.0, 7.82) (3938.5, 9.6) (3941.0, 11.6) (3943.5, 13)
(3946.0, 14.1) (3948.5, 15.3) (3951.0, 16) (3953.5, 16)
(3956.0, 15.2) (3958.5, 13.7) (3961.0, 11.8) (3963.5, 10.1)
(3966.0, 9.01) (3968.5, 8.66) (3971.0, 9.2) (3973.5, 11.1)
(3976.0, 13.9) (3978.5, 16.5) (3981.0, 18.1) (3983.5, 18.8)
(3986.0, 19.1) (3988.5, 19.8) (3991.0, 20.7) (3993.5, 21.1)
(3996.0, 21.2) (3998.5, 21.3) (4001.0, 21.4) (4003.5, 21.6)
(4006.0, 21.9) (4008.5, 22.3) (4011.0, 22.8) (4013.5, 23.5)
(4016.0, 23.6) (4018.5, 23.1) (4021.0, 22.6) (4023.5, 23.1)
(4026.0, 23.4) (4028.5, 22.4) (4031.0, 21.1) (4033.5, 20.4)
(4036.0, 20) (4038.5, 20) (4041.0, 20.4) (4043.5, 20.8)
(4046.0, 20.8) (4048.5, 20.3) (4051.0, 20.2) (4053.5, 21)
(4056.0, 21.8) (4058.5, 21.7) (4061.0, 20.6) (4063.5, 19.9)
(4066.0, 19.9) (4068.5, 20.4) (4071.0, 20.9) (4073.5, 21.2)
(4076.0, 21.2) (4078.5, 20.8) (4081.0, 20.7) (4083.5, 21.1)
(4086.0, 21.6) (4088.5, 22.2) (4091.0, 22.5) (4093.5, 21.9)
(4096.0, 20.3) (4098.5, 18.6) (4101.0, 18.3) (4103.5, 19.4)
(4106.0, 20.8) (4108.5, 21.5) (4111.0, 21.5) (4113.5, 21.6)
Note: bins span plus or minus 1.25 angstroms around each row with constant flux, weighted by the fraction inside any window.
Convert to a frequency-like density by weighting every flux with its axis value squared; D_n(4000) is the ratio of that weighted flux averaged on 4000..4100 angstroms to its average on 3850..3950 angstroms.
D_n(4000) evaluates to 1.83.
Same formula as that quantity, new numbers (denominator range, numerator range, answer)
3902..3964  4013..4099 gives 1.72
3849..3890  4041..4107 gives 2.00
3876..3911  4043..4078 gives 1.65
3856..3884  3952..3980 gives 1.13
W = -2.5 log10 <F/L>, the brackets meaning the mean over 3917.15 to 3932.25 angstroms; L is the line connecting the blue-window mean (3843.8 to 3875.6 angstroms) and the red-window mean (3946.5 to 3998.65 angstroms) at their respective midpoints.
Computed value 0.136 mag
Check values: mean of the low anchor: 11.4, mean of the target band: 12.1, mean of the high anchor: 15.4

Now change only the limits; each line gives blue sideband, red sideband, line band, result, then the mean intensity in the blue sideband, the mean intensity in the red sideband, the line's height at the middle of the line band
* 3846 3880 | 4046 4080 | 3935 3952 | 0.21 mag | 11.4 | 20.8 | 15.2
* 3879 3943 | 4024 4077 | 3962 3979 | 0.43 mag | 12.9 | 20.9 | 16.3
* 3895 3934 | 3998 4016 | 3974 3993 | 0.12 mag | 13.7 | 22.3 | 20.1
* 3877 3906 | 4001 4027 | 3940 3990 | 0.32 mag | 13.3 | 22.7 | 18.9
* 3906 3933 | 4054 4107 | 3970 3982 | 0.18 mag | 13.7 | 20.8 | 16.2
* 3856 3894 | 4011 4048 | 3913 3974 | 0.32 mag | 12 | 21.8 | 16.3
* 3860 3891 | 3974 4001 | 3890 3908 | -0.10 mag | 11.8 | 18.9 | 13.3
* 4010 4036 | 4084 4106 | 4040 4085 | 0.04 mag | 22.5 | 20.6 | 21.5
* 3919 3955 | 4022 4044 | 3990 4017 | -0.19 mag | 12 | 21.3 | 18.5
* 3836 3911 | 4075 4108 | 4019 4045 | -0.17 mag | 12.3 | 20.7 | 18.4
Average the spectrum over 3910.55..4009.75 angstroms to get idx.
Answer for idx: 14.9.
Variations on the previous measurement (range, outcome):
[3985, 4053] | 21.4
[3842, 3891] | 11.6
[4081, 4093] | 21.7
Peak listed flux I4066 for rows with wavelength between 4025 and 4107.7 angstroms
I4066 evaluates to 23.4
